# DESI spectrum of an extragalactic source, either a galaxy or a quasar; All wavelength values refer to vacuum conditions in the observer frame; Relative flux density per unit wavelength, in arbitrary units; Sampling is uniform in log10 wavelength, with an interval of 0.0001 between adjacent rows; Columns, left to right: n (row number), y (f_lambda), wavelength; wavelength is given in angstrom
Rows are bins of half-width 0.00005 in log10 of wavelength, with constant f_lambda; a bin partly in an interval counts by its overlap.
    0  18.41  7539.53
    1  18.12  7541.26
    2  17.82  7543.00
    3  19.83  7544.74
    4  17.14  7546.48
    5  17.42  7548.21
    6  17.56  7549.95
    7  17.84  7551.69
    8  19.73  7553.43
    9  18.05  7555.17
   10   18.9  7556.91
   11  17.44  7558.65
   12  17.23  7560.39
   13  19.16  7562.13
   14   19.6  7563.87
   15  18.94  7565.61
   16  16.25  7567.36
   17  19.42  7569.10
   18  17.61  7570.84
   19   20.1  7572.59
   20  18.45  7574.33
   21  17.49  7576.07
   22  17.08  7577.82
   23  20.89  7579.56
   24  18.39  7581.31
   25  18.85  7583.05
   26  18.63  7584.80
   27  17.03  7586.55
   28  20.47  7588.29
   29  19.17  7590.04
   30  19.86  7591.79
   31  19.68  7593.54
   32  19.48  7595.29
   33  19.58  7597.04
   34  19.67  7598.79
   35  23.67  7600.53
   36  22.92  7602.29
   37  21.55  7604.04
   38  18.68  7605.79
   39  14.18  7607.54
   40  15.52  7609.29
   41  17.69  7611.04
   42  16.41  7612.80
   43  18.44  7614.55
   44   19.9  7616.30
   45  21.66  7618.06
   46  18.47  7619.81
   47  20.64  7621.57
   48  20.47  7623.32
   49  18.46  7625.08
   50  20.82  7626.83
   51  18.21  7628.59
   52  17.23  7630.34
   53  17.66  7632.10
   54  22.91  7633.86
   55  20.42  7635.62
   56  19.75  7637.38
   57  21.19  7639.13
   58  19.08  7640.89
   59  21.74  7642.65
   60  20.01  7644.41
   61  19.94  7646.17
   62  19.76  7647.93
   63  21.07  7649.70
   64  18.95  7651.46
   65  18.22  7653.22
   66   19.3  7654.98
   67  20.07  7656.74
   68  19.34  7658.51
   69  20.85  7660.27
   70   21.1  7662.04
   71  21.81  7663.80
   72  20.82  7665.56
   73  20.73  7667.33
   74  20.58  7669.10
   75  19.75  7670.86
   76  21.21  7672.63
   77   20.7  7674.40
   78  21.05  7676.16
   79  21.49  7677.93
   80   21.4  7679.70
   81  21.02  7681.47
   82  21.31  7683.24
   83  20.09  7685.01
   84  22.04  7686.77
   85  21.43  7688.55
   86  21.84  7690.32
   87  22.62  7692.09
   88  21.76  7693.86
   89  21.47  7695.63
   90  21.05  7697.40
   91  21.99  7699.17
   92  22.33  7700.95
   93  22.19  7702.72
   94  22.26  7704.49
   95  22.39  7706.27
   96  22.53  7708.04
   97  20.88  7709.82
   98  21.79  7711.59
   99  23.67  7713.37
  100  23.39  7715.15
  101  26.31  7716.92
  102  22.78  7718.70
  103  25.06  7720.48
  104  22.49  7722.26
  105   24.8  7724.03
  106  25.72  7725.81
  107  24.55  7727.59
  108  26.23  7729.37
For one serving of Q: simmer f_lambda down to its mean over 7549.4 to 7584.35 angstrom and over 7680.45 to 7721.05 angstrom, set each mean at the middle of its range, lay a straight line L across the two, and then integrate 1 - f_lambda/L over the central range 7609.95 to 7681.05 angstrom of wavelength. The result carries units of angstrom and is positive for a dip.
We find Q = 2.44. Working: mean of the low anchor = 18.5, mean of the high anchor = 22.2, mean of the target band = 20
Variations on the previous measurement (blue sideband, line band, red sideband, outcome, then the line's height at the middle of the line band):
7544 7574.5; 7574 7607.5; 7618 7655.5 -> -0.9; 18.9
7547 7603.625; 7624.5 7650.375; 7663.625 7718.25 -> 0.7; 20.5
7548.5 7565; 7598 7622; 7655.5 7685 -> 0.3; 19.5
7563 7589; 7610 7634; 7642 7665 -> 0.6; 19.5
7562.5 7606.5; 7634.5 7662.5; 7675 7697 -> 0.8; 20.7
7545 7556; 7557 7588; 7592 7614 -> 0.1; 18.5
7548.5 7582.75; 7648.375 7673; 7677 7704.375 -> 0.7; 20.9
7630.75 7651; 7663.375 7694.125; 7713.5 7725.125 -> 1.3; 22.1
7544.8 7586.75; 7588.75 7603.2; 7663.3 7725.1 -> -1.0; 19.2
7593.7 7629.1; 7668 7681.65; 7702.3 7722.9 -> 0.5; 21.6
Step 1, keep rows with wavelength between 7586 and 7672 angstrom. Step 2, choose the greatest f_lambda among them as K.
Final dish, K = 23.67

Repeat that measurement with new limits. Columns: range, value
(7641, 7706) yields 22.62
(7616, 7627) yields 21.66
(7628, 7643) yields 22.91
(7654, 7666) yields 21.81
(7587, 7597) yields 20.47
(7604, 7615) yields 21.55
